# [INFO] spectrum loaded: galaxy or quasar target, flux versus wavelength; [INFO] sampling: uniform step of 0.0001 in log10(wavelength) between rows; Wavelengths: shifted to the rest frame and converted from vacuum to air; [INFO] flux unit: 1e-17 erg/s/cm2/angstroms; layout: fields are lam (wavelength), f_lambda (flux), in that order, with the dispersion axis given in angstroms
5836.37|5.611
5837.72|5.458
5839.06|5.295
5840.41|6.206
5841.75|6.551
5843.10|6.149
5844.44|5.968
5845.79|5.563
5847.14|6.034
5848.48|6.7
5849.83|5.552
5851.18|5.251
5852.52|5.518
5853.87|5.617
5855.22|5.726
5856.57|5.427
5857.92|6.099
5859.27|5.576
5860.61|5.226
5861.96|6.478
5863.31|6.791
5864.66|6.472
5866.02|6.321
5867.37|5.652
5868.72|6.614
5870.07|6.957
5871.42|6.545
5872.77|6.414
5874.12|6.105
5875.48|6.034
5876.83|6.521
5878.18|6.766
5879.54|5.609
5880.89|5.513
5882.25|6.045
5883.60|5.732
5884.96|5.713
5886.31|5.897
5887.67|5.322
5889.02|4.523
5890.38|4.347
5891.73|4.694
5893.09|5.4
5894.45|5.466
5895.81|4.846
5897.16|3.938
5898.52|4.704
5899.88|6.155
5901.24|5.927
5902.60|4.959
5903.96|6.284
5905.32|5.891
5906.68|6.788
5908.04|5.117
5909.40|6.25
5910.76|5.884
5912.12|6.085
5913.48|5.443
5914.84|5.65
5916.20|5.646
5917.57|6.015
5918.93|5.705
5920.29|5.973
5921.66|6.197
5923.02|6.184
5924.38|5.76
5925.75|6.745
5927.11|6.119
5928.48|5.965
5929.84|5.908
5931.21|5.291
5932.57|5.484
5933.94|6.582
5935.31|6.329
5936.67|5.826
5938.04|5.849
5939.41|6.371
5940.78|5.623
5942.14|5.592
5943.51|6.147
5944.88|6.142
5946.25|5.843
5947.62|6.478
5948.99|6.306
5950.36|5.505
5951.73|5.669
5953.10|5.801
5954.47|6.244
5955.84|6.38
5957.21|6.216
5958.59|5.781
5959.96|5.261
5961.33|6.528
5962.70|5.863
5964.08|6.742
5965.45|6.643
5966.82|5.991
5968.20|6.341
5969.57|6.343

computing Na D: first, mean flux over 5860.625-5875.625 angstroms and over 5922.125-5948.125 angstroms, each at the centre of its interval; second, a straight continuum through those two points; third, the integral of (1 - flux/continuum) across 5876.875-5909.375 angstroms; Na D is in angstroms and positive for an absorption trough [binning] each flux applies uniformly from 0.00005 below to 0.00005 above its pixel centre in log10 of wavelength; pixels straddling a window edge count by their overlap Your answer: 3.8 angstroms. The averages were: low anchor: 6.36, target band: 5.5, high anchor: 6.01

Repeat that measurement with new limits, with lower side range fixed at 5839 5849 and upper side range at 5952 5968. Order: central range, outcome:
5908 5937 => 0.86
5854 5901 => 2.70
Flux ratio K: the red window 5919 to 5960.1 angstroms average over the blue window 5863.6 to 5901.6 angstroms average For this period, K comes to 1.05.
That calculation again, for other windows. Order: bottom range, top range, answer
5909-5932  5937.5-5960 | 1.01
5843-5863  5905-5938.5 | 1.03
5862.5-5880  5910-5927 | 0.93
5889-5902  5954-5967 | 1.23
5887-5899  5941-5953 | 1.24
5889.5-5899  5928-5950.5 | 1.25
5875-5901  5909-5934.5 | 1.09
